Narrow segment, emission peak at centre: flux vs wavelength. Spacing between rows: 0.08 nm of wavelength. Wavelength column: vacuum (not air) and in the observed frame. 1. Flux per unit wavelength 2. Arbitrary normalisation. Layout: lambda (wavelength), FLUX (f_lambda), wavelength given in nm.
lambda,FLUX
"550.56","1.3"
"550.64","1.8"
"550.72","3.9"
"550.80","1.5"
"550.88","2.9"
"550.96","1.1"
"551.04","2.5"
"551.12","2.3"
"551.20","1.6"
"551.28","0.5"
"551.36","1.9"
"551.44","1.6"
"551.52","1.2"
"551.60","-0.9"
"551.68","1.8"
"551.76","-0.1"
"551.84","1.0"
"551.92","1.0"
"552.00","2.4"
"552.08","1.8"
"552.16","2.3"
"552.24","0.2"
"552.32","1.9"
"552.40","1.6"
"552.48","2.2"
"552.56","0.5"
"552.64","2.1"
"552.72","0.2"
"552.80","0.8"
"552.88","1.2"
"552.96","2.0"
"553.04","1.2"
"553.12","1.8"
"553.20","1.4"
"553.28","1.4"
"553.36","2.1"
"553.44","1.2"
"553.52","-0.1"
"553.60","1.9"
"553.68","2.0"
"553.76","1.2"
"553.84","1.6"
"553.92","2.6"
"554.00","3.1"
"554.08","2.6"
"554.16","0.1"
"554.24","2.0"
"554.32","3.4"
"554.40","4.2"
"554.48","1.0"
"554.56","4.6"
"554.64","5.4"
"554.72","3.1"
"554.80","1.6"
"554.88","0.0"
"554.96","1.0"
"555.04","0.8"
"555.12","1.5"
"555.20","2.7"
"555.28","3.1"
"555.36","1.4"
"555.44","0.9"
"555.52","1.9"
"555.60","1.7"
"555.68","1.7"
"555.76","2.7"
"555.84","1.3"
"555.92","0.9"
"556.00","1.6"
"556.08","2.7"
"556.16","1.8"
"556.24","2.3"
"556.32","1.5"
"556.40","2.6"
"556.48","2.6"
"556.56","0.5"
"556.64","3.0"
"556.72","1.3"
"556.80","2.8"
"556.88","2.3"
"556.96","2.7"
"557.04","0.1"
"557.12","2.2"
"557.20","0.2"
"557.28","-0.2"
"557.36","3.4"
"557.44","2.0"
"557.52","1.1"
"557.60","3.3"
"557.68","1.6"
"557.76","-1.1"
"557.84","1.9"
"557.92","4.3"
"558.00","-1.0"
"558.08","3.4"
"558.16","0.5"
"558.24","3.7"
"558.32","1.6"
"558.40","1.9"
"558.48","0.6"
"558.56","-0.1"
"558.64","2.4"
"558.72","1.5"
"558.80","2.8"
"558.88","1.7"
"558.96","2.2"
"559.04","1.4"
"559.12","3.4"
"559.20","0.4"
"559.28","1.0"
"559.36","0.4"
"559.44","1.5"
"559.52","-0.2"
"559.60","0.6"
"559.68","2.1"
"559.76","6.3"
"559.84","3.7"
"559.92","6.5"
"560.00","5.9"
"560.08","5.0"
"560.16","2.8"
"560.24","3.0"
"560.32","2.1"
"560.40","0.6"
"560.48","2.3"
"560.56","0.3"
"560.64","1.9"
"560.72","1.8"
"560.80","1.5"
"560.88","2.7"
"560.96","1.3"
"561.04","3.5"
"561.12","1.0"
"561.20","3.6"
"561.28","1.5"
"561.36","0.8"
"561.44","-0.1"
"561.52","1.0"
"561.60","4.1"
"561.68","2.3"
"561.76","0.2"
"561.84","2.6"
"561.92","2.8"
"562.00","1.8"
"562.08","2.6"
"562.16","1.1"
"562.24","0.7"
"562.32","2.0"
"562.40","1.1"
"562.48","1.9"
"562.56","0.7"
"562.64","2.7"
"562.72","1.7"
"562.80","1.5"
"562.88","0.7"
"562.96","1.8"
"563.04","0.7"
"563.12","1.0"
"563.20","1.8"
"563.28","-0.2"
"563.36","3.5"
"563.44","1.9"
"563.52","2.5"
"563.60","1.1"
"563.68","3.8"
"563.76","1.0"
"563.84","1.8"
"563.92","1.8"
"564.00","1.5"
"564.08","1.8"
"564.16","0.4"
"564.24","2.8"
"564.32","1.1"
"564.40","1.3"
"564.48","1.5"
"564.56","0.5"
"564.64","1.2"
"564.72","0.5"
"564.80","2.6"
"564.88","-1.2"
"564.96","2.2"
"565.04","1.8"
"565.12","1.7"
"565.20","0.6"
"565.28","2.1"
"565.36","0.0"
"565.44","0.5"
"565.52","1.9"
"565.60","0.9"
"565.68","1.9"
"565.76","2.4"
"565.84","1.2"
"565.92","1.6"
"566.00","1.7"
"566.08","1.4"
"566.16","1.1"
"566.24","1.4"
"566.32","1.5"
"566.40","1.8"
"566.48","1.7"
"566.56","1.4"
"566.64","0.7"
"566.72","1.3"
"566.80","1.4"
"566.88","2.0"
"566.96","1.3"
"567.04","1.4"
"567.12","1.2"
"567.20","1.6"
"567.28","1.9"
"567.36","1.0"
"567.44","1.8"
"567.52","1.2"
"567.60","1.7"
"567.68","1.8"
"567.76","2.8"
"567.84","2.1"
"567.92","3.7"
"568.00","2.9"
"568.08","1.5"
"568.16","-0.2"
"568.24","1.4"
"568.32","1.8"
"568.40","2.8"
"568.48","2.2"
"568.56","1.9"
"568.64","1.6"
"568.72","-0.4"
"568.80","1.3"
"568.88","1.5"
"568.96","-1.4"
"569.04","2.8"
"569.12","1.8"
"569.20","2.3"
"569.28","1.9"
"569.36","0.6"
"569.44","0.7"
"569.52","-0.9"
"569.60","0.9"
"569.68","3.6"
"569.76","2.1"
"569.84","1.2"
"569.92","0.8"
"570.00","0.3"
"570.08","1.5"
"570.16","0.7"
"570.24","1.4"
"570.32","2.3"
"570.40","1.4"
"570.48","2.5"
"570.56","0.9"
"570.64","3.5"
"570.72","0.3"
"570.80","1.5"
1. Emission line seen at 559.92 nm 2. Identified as [O III]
